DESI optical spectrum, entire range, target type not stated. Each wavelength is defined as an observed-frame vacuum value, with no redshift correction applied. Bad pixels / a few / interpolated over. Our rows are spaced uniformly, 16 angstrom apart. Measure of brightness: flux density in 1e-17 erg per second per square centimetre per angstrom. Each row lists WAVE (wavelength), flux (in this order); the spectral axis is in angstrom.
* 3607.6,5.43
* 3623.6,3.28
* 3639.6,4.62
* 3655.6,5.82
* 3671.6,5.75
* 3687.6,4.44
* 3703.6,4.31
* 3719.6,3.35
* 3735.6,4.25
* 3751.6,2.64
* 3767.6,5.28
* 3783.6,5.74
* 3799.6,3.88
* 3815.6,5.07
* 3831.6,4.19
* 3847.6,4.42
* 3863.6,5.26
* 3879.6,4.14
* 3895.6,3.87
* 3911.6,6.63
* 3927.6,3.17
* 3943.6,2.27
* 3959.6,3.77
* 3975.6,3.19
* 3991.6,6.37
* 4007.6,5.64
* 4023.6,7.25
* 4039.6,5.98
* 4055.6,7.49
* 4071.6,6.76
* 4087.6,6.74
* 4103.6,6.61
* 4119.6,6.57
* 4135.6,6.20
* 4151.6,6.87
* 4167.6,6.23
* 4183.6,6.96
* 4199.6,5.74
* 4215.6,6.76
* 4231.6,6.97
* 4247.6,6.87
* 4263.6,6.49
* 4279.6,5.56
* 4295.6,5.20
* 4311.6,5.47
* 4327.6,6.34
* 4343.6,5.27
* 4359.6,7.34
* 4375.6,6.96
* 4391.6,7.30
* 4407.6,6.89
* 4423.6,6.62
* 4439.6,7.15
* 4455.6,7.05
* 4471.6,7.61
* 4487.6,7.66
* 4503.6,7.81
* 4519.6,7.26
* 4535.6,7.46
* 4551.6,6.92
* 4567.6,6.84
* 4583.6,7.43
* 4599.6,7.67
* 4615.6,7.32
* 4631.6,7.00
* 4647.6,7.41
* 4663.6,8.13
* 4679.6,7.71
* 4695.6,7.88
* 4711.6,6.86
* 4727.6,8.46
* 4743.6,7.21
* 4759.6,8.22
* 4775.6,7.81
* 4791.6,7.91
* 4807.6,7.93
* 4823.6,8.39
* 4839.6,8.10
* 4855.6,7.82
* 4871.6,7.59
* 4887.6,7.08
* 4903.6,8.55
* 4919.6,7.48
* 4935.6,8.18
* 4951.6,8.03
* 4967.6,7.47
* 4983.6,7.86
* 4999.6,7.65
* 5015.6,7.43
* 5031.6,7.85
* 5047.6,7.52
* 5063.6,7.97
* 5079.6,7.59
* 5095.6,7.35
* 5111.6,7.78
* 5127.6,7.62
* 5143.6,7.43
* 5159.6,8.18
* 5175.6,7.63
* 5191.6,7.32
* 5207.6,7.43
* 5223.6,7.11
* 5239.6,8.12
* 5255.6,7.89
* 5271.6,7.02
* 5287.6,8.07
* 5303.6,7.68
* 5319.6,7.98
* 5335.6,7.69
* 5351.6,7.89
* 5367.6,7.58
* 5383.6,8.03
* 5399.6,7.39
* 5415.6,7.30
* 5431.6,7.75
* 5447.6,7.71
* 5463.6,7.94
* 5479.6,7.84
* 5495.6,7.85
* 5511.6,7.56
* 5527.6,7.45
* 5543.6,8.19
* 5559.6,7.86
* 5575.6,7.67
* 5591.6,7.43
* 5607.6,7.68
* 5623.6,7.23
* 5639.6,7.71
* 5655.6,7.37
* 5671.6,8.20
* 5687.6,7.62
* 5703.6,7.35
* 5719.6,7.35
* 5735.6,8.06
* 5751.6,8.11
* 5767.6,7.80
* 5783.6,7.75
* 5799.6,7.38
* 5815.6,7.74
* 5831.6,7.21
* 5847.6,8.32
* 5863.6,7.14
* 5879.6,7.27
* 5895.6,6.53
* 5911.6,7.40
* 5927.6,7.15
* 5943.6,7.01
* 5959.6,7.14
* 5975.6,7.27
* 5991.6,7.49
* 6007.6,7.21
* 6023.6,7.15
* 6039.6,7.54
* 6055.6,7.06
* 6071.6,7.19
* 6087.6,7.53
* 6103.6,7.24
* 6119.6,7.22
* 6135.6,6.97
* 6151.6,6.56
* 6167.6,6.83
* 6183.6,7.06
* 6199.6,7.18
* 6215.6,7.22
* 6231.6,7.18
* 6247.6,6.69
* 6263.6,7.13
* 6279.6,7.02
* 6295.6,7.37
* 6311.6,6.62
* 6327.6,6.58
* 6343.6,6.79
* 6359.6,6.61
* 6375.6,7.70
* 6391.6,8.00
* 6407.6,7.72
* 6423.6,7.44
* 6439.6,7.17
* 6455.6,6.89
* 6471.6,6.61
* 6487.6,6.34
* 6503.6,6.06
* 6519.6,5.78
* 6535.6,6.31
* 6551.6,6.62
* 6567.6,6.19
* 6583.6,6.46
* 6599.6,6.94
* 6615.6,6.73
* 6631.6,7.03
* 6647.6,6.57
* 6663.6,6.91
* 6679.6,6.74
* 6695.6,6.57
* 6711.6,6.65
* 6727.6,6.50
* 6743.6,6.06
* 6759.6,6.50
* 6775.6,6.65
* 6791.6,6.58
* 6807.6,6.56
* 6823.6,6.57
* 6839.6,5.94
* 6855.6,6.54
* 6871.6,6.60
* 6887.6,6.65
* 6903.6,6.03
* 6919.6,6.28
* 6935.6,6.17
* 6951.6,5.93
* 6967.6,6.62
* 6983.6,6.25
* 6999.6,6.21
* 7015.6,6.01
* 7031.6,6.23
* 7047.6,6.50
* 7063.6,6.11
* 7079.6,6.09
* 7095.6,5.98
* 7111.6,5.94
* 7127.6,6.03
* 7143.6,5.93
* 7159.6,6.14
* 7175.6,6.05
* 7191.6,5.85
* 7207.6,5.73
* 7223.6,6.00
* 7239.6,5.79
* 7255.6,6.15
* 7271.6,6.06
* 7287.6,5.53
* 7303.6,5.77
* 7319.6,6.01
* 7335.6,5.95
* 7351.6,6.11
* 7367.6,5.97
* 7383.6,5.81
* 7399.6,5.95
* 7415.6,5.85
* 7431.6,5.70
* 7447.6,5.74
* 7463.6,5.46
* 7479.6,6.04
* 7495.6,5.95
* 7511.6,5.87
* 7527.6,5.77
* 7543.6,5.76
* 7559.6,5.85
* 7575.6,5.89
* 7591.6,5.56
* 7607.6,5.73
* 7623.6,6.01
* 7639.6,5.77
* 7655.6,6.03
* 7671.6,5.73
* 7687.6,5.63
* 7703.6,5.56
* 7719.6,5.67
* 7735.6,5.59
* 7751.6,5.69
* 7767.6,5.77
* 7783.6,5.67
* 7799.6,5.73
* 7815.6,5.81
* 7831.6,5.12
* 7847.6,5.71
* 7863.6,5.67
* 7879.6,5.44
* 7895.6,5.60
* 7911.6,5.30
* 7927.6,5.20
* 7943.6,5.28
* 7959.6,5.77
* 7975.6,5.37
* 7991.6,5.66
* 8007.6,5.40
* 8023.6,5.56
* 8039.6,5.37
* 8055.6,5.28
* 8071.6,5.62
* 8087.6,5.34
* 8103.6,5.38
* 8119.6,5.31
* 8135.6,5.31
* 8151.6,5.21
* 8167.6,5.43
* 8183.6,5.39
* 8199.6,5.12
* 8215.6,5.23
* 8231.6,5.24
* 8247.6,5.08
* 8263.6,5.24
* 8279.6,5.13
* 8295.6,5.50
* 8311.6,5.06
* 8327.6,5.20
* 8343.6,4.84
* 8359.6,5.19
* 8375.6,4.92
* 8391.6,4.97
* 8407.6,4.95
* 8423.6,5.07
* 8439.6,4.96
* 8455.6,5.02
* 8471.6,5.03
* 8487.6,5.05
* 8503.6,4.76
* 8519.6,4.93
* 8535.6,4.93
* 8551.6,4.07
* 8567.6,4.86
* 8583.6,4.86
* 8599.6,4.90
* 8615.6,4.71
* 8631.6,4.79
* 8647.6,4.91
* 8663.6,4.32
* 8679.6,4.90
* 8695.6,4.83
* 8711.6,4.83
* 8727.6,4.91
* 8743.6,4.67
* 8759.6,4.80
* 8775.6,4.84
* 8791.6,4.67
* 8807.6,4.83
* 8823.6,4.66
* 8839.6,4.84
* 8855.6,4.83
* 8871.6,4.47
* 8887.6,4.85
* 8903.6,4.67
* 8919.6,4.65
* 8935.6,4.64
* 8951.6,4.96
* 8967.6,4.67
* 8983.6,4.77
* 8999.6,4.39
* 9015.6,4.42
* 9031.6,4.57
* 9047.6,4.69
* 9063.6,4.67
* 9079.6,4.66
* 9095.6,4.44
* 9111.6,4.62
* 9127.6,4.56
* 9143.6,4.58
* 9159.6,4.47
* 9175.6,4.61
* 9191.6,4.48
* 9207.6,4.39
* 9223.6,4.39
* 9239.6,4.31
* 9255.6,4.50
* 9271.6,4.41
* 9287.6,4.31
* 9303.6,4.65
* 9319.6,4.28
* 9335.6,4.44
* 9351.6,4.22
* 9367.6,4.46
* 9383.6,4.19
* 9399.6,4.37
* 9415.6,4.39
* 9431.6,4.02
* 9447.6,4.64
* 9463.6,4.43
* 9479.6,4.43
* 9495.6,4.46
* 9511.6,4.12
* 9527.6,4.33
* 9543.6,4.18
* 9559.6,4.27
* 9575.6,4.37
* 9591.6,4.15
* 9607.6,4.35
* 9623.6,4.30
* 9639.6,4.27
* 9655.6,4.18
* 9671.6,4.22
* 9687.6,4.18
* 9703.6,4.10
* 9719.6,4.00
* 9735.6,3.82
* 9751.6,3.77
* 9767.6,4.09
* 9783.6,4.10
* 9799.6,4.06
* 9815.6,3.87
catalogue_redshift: 0.000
